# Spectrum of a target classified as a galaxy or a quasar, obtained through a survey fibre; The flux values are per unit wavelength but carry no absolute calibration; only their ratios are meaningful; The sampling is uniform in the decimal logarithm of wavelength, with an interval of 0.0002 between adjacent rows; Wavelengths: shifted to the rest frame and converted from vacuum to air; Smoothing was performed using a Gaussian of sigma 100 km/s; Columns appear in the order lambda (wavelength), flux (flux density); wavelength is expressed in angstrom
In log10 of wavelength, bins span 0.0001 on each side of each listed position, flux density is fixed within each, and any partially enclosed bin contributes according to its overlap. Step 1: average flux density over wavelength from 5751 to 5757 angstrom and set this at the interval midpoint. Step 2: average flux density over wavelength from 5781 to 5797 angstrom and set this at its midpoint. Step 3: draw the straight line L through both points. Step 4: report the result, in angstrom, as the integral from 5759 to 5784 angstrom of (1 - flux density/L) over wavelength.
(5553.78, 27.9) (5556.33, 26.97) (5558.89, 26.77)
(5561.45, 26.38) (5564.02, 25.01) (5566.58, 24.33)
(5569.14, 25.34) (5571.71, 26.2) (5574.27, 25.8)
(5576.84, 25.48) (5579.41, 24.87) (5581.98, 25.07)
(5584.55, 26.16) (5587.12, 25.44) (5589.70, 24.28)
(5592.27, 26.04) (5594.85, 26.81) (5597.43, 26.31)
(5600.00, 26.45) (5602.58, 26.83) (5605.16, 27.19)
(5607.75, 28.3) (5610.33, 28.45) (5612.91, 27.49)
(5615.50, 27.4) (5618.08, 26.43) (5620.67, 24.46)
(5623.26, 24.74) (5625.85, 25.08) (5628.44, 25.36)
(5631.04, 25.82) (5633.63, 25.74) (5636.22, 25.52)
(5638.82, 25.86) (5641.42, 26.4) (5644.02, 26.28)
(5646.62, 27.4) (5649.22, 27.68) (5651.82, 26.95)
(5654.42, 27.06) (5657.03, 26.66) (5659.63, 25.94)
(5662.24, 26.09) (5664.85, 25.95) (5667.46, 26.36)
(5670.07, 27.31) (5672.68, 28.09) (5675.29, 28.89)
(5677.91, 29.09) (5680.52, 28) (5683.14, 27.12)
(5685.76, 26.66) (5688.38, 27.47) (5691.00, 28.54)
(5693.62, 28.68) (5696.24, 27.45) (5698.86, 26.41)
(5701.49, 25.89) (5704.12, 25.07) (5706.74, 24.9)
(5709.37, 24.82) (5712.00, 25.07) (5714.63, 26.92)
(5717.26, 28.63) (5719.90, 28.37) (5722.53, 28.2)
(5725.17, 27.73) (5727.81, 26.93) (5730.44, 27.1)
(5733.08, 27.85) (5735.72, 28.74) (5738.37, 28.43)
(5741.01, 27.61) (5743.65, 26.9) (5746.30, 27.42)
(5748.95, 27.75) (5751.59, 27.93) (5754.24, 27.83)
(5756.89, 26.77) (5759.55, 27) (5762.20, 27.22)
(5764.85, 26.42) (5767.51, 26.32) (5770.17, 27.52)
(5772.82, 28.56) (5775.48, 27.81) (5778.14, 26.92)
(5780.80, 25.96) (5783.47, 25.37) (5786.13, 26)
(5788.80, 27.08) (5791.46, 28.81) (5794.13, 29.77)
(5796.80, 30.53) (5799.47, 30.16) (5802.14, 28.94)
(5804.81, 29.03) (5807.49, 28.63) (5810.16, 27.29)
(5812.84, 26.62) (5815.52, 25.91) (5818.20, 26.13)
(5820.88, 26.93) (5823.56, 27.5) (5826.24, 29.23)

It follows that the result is 0.6 angstrom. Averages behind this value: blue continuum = 27.6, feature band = 27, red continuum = 27.6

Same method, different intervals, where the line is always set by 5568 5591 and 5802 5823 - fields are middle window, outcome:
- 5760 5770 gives 0.1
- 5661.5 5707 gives -1.6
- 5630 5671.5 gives -0.7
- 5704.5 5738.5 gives -0.7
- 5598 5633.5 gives -1.0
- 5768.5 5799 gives -0.7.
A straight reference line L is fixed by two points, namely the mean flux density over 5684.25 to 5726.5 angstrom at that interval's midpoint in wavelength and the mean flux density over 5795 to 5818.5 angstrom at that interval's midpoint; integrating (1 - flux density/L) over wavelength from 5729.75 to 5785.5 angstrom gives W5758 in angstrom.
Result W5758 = 0.6 angstrom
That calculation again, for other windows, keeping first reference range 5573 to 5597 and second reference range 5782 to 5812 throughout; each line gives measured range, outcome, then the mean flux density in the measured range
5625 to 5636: 0.3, 25.5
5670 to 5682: -0.7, 28.4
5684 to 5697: -0.4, 27.8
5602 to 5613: -0.8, 27.7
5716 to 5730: -0.3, 27.9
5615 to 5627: 0.2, 25.5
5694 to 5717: 0.9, 26.1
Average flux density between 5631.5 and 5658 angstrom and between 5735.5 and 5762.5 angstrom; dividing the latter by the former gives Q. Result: 1.0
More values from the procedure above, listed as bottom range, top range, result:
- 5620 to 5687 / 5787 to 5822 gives 1.06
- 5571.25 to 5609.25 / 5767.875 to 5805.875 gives 1.07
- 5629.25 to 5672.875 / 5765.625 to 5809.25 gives 1.05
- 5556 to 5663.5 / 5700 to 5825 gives 1.05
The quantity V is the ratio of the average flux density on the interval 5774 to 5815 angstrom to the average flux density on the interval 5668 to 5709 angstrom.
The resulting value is 1.02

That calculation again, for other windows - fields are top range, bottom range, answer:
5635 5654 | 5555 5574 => 1.03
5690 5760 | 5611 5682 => 1.02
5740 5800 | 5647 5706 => 1.01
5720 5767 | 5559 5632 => 1.06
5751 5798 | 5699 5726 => 1.03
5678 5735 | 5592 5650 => 1.03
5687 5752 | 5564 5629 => 1.05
